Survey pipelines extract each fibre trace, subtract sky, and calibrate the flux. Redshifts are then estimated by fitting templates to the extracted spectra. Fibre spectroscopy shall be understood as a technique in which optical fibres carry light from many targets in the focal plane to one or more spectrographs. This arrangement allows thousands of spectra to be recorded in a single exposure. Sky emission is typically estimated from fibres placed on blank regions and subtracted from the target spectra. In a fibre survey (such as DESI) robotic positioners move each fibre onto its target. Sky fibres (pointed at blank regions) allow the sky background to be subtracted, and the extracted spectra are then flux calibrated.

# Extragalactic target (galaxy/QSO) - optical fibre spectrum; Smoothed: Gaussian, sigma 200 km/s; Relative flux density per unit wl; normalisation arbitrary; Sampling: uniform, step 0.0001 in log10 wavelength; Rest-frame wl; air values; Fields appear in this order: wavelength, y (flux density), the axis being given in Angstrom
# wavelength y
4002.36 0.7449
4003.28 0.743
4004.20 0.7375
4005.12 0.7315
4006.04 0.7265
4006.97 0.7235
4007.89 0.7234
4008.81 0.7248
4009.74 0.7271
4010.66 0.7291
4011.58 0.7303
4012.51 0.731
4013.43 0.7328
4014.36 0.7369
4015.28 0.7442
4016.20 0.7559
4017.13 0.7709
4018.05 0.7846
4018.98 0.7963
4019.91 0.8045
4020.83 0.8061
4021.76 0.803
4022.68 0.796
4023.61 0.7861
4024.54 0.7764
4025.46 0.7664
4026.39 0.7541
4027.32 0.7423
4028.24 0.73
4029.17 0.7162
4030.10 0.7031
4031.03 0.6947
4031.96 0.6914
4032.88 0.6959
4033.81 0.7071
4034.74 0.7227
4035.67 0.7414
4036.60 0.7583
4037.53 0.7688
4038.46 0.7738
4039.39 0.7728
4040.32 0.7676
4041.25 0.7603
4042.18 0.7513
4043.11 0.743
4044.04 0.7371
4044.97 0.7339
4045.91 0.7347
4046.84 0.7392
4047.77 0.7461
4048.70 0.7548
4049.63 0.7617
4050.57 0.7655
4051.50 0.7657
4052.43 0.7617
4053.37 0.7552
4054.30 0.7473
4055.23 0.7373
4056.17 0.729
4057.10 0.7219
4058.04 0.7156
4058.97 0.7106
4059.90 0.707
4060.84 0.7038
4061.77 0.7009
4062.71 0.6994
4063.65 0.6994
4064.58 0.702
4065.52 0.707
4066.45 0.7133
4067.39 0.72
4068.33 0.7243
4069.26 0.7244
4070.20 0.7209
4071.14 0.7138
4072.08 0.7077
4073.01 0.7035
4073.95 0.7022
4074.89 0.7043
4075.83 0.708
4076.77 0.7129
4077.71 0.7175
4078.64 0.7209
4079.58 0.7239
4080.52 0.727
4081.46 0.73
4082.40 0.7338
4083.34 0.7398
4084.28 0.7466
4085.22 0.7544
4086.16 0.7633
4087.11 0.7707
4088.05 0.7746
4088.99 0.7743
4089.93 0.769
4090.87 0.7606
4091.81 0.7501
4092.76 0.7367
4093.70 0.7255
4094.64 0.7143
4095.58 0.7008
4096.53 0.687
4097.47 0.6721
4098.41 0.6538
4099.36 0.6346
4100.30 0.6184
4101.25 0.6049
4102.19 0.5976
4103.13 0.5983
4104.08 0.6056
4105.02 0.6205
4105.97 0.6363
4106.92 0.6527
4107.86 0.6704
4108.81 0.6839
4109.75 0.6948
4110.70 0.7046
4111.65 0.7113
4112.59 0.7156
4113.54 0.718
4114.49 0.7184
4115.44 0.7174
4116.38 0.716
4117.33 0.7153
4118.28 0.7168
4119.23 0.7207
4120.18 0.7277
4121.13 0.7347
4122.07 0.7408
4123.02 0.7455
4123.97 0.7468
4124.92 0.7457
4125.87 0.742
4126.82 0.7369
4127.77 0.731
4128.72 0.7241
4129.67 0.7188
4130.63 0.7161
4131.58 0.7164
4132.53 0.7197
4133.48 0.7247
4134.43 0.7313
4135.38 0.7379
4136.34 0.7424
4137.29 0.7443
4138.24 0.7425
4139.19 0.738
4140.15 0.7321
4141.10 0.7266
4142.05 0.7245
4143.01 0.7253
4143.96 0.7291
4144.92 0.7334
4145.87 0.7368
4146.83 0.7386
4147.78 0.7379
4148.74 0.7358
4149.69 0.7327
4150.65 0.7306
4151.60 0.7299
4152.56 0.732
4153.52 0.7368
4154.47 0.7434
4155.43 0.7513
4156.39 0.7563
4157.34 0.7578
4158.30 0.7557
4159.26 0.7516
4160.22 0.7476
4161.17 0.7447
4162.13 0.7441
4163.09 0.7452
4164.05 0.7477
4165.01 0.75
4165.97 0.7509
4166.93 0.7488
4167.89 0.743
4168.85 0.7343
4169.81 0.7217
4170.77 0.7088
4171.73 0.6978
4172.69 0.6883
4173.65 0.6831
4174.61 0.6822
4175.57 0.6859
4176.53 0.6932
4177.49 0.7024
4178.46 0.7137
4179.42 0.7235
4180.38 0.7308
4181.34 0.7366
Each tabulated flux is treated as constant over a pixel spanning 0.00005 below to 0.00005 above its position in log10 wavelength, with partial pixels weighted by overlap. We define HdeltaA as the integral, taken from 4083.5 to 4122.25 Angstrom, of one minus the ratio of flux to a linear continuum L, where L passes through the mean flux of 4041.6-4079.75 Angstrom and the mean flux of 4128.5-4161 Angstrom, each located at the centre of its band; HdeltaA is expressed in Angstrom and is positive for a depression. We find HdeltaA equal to 1.6 Angstrom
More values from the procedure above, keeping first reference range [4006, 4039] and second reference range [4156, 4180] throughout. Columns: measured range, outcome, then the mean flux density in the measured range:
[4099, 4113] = 1.6 Angstrom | 0.65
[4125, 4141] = 0.0 Angstrom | 0.731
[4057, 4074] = 0.7 Angstrom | 0.71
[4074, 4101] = 0.6 Angstrom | 0.721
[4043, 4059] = 0.0 Angstrom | 0.743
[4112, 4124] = 0.1 Angstrom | 0.725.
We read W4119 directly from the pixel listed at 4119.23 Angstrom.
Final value 0.7207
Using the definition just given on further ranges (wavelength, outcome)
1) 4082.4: 0.7338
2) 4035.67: 0.7414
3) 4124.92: 0.7457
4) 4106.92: 0.6527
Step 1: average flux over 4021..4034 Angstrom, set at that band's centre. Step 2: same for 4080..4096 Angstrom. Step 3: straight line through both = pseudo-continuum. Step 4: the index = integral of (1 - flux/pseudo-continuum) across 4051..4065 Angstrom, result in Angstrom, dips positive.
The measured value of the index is 0.4 Angstrom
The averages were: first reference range 0.742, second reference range 0.745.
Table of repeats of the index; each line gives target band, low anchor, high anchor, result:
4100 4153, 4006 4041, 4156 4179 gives 1.6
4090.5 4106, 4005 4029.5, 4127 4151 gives 1.5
